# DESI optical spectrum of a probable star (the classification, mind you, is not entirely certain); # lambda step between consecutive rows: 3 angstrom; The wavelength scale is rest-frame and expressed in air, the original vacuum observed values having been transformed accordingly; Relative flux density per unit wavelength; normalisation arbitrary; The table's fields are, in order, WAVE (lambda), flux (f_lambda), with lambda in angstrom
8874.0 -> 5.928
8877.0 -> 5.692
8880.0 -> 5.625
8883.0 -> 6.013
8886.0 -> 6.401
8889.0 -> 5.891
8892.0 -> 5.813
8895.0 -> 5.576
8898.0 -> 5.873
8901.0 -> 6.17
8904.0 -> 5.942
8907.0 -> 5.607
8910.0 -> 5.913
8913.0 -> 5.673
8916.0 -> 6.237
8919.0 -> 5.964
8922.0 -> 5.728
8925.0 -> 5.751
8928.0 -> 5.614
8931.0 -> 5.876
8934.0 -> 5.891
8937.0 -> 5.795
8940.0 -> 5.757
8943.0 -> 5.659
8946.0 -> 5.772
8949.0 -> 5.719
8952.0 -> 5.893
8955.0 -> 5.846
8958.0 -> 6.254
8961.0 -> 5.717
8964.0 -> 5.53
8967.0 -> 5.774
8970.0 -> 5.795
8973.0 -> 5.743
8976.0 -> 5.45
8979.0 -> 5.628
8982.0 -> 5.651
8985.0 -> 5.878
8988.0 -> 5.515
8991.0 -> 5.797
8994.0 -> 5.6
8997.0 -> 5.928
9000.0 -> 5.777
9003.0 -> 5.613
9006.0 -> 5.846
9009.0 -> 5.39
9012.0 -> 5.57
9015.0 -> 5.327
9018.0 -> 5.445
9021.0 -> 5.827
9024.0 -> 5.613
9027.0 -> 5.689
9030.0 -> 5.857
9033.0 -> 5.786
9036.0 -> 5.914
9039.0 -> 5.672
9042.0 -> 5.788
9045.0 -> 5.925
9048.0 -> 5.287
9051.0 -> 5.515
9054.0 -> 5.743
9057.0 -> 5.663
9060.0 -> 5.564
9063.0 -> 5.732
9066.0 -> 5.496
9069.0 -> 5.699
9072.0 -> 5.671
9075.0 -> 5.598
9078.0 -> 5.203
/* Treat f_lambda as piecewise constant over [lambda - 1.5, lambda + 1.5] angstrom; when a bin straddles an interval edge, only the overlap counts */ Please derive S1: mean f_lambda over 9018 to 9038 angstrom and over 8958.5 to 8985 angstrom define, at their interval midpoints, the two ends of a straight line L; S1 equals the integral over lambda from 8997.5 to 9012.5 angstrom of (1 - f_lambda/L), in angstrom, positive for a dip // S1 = 0.2 angstrom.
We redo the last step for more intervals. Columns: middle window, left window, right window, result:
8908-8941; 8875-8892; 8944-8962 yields 0.3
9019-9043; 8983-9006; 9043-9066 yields -0.4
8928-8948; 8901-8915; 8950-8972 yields 0.2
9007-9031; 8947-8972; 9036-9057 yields 0.5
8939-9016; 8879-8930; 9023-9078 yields 0.8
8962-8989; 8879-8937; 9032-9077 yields 0.5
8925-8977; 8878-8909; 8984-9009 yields 0.2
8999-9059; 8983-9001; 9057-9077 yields 0.2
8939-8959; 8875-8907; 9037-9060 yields -0.1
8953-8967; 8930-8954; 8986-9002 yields -0.1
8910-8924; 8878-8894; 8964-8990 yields -0.1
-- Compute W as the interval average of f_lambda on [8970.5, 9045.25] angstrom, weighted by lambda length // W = 5.69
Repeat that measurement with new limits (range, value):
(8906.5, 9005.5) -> 5.77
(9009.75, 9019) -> 5.44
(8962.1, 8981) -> 5.65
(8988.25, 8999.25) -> 5.75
